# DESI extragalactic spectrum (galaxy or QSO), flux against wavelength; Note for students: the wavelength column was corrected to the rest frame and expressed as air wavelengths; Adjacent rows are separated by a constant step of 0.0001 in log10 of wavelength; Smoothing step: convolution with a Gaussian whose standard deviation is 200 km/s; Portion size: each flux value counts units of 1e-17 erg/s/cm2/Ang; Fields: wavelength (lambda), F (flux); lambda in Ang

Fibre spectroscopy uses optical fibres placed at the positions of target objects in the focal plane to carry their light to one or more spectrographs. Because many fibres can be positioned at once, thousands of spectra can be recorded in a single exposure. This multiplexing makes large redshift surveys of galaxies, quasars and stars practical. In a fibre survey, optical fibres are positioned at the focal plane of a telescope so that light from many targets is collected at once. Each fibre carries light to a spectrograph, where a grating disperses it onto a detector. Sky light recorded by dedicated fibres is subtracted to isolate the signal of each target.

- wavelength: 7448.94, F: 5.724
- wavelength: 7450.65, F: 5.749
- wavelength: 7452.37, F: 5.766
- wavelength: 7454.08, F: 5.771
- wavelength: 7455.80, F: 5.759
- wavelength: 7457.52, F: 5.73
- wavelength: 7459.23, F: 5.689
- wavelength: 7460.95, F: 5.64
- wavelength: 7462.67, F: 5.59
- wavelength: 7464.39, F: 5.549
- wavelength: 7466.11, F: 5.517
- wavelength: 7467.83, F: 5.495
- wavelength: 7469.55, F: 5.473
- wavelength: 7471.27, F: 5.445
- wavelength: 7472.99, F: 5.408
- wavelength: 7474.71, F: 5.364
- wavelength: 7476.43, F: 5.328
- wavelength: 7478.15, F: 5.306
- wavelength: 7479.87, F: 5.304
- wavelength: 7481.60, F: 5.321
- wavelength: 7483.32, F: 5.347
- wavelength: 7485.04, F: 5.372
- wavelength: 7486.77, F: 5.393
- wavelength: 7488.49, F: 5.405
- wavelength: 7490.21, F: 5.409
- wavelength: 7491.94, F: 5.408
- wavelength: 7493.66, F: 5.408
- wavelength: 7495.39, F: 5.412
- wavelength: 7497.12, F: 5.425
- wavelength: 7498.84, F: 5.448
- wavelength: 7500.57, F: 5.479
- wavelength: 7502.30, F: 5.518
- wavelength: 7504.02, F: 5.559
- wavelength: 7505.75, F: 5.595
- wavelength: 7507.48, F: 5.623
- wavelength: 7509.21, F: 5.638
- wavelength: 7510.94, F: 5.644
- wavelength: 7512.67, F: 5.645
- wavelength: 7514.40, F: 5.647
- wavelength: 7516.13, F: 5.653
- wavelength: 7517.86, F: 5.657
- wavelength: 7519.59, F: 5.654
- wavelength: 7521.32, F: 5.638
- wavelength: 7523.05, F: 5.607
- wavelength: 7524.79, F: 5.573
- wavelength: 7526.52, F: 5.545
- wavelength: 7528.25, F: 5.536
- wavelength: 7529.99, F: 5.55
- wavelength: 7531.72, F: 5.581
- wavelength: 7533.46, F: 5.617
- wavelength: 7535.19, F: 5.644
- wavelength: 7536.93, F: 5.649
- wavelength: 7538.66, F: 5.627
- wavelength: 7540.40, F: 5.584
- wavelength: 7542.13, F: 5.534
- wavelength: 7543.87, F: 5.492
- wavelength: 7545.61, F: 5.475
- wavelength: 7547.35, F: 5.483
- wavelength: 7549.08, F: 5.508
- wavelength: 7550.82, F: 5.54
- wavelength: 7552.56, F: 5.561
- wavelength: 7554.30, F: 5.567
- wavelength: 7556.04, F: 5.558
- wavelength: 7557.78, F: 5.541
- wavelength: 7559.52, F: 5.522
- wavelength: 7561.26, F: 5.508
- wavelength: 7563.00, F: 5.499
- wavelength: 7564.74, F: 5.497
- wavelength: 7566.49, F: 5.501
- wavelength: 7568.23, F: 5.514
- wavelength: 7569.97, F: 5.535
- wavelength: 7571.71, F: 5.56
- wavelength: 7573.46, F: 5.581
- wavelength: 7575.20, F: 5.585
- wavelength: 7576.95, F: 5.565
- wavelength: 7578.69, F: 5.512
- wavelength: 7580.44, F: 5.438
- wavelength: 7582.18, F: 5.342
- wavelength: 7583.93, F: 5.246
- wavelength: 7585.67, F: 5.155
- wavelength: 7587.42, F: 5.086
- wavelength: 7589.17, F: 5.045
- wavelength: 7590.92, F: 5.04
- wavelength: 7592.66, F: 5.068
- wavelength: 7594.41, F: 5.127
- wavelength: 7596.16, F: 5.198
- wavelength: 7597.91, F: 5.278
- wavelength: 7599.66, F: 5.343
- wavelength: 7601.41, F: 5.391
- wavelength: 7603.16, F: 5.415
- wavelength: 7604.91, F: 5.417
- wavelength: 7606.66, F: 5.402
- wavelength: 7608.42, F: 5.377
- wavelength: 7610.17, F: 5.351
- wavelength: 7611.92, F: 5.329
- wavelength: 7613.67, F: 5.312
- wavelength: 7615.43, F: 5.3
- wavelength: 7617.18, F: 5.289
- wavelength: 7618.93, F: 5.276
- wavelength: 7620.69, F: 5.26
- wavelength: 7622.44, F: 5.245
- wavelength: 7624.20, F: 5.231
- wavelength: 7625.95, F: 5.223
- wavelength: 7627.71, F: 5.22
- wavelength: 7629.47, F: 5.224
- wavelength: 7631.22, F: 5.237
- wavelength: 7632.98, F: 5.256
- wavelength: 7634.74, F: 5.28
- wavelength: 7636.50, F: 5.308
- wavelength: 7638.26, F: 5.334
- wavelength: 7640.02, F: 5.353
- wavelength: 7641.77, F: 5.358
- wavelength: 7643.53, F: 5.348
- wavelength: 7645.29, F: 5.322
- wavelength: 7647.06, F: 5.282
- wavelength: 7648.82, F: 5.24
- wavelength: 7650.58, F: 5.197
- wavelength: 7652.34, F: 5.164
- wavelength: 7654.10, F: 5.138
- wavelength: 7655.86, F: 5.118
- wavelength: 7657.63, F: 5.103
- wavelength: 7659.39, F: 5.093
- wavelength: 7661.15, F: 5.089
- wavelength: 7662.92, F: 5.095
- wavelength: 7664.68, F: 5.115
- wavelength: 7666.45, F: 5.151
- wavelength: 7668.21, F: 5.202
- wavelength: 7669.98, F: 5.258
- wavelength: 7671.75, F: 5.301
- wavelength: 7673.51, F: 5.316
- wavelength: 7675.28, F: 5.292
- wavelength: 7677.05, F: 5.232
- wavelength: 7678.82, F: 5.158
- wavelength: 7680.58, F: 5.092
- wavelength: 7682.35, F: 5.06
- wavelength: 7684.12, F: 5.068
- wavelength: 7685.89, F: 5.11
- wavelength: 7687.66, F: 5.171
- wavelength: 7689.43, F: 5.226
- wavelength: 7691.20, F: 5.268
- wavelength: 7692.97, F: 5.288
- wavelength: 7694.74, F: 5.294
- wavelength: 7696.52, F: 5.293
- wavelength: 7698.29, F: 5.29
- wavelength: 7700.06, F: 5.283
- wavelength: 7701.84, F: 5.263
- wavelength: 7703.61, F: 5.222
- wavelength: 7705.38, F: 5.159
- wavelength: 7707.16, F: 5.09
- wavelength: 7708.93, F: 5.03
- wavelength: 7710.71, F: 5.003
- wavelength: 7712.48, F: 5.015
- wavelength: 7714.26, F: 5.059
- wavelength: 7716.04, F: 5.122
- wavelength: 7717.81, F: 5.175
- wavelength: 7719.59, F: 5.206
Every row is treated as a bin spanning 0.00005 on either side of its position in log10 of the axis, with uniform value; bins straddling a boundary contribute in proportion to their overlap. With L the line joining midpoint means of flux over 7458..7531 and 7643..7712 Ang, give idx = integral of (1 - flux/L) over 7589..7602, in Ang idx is 0.3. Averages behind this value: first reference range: 5.51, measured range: 5.19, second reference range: 5.19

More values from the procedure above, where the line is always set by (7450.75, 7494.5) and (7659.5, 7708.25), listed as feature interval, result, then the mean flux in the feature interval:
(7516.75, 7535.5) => -0.6 Ang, 5.6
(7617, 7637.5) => 0.1 Ang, 5.25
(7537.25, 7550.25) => -0.3 Ang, 5.54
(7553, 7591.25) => -0.6 Ang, 5.43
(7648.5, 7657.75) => 0.1 Ang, 5.16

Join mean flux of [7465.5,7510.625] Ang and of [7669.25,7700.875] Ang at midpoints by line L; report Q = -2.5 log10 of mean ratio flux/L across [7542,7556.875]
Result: -0.03 mag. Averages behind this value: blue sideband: 5.44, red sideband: 5.22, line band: 5.52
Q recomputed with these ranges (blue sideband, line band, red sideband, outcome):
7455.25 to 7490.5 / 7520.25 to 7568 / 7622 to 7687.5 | -0.037 mag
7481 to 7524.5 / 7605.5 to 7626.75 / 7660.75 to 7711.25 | 0.003 mag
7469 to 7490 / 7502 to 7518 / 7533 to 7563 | -0.033 mag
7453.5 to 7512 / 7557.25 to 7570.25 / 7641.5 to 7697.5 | -0.030 mag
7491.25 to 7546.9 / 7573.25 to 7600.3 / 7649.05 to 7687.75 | 0.021 mag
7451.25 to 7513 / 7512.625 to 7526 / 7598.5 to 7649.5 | -0.035 mag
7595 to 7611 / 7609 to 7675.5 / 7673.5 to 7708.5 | 0.008 mag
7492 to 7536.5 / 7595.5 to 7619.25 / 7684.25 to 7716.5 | 0.007 mag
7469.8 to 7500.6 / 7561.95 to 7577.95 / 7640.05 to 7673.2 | -0.048 mag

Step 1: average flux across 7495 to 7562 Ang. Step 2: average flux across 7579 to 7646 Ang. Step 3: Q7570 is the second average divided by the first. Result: 0.9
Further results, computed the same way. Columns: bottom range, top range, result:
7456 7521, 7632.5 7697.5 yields 0.95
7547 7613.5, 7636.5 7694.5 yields 0.96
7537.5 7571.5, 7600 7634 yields 0.96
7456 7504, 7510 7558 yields 1.02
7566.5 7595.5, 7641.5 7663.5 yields 0.97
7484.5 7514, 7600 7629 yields 0.97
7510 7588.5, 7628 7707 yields 0.94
